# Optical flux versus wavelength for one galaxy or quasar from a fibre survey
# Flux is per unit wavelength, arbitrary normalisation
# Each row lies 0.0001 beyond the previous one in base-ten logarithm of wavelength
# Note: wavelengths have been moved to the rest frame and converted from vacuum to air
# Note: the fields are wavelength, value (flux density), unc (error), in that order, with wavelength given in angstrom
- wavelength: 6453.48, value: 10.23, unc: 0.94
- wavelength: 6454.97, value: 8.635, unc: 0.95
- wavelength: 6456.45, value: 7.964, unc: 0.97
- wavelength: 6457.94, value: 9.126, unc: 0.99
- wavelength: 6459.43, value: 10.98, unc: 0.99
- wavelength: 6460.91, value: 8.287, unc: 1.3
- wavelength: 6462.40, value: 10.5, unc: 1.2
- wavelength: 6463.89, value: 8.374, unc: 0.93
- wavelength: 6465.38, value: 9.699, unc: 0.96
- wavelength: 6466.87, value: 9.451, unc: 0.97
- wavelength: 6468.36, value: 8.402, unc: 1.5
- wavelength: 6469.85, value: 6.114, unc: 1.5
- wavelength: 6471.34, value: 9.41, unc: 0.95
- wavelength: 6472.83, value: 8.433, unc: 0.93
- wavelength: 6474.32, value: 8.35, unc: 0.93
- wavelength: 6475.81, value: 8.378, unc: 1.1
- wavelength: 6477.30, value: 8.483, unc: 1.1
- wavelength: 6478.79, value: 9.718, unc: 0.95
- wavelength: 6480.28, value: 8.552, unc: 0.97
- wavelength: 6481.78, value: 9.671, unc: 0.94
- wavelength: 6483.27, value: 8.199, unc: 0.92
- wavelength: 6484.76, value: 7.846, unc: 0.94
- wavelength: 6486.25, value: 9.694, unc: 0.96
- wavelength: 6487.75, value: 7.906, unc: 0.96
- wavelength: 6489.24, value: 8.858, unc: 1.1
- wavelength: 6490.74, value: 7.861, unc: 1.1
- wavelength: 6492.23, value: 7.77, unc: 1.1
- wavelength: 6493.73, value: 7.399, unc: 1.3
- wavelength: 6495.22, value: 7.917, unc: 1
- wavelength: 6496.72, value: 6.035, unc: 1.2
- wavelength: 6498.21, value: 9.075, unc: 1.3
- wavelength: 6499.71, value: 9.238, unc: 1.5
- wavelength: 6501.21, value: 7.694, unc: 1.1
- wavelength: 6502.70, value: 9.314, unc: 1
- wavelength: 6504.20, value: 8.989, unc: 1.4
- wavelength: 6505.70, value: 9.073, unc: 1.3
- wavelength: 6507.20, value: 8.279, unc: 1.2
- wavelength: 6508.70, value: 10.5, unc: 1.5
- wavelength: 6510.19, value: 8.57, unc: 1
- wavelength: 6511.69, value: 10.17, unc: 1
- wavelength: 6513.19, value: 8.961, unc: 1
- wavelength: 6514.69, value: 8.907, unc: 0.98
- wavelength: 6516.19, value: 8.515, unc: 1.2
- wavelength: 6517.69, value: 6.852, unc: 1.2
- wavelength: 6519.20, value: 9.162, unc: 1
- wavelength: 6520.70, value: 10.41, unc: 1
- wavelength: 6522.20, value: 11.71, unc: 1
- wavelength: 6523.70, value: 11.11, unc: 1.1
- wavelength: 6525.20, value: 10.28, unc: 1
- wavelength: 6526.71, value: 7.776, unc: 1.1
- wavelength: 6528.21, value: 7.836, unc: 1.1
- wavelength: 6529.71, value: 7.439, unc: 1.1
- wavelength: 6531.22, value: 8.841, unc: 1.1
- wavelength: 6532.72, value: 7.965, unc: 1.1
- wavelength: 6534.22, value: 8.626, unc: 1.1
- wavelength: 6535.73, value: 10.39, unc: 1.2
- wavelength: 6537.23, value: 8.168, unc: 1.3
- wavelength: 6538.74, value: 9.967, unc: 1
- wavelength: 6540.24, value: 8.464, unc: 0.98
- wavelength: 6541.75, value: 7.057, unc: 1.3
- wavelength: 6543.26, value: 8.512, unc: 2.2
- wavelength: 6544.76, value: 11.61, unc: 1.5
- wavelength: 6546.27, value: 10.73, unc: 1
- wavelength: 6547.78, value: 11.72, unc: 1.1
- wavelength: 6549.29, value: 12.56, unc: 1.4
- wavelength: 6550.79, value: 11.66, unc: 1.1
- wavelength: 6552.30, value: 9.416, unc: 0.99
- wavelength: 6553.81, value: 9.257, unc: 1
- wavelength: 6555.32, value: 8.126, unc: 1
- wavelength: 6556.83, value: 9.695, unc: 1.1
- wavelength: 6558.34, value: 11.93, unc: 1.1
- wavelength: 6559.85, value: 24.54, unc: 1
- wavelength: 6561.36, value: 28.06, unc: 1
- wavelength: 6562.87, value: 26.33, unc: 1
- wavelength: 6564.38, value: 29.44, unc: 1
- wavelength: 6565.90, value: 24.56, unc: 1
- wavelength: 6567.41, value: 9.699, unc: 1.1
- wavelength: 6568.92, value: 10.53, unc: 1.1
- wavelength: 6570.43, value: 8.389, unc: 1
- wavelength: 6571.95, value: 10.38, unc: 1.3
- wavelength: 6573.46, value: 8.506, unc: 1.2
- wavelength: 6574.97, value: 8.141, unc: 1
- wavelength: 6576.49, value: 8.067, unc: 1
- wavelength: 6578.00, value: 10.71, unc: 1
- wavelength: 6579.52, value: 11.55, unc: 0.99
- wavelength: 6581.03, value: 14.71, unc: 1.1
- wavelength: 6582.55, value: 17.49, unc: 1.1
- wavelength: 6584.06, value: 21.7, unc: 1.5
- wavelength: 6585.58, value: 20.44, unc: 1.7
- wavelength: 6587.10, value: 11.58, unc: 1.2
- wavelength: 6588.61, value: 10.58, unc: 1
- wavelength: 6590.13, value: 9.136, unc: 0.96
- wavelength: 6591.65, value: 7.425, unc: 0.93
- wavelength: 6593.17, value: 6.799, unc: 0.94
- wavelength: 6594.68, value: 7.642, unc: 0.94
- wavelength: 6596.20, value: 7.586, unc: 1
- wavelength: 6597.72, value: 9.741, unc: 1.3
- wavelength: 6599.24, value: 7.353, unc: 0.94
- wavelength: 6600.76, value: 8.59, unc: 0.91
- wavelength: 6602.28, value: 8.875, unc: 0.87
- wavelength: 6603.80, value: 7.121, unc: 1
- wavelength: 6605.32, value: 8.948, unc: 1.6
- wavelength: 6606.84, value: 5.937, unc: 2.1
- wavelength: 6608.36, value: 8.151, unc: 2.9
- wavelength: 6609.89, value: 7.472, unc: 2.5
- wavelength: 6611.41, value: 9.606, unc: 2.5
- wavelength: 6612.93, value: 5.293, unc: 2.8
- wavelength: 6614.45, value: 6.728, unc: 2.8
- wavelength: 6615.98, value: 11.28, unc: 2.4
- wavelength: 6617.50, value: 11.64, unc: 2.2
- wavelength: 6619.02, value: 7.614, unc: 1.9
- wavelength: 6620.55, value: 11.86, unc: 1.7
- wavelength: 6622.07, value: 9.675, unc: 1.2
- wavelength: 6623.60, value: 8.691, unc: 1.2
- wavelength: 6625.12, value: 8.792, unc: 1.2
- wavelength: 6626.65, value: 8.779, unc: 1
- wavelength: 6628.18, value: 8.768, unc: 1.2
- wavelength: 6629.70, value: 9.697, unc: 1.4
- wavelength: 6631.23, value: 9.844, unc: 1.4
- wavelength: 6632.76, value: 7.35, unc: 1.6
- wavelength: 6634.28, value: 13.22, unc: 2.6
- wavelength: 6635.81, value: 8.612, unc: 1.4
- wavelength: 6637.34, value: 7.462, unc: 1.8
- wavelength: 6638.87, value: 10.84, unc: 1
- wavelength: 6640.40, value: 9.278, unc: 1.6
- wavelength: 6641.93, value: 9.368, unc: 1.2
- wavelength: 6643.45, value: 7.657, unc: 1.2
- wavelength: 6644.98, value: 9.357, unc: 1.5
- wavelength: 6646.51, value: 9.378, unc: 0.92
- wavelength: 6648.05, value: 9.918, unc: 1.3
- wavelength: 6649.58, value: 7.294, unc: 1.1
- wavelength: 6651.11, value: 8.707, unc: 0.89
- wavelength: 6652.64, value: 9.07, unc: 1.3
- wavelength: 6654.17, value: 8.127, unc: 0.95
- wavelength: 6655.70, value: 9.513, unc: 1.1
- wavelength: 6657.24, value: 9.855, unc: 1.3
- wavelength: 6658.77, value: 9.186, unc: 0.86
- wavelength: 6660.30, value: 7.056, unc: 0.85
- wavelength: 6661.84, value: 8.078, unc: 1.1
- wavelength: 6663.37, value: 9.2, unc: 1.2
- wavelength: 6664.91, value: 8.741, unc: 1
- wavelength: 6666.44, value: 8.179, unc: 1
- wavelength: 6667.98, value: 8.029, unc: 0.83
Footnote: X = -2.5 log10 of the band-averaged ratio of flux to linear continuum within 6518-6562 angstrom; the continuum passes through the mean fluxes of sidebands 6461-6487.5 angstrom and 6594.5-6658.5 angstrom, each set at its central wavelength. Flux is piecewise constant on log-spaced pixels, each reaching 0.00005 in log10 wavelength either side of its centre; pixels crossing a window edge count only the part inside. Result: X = -0.21 mag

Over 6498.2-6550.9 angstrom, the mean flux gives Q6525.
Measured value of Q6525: 9.31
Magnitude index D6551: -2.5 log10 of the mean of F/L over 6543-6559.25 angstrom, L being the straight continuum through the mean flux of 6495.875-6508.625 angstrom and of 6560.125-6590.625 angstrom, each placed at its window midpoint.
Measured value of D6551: 0.21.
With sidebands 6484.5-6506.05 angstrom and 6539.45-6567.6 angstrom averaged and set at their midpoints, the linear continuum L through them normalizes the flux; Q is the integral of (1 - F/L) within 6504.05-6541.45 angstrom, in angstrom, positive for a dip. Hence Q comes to 6.8 angstrom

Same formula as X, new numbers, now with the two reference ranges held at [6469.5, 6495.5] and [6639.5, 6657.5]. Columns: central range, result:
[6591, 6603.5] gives 0.105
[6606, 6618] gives 0.081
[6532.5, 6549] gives -0.110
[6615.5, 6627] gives -0.109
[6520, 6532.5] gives -0.098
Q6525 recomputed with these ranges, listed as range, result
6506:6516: 9.19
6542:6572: 14.3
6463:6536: 8.73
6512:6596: 11.6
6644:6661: 8.85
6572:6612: 10.2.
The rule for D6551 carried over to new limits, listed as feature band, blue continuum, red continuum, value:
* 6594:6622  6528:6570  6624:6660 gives 0.222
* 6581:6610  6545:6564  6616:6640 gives 0.165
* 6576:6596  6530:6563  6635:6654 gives -0.144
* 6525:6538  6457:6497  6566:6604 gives 0.142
